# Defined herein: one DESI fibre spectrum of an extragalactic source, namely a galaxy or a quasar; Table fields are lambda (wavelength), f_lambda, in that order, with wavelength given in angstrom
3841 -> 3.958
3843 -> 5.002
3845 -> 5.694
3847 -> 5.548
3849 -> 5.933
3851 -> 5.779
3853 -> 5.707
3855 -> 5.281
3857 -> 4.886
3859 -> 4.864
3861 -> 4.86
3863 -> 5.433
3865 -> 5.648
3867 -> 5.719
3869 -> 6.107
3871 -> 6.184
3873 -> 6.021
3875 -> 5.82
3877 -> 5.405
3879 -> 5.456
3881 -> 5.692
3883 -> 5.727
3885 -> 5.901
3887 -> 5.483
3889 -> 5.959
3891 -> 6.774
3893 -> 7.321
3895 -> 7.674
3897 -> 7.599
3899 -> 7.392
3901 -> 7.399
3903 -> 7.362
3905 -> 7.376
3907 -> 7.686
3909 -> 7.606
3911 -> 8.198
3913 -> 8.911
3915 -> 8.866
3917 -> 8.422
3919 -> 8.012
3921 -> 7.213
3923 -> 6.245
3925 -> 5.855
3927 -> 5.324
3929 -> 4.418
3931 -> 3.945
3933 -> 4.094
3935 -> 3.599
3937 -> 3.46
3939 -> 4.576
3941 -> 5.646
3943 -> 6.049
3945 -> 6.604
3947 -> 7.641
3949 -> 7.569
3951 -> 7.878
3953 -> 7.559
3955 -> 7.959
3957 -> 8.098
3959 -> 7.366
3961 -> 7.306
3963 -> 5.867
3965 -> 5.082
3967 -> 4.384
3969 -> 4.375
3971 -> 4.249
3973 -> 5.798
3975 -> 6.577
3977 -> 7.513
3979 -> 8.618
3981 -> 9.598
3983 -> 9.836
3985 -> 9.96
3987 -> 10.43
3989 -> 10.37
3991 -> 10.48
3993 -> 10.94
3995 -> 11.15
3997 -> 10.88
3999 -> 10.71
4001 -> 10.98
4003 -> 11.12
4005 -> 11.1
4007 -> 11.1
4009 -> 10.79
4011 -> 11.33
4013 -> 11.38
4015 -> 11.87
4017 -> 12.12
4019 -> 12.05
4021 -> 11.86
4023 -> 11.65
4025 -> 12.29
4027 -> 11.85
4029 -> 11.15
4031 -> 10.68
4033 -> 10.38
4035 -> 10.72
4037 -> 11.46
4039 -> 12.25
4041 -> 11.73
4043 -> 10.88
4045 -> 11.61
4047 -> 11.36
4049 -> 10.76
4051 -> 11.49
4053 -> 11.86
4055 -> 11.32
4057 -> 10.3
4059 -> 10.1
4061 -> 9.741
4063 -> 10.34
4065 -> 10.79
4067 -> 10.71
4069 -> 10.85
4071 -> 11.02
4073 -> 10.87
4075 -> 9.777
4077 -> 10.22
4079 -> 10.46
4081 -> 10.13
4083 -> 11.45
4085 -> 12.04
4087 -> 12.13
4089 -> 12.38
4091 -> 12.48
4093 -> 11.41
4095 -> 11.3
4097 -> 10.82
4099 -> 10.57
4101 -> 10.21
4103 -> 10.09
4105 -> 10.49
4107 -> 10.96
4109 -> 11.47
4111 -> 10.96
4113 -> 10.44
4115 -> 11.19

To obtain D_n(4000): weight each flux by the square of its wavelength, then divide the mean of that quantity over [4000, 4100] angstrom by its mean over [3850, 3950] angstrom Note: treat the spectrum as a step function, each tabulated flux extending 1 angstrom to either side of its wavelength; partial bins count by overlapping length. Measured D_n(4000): 1.94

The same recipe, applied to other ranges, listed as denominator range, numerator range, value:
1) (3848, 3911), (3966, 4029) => 1.69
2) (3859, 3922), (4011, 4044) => 1.83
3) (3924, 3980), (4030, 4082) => 1.91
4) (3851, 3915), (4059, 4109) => 1.88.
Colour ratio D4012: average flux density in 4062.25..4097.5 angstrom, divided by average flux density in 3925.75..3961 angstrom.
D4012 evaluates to 1.84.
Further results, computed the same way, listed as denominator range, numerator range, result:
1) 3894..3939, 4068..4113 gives 1.66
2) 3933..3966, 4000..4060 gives 1.79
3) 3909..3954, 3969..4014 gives 1.51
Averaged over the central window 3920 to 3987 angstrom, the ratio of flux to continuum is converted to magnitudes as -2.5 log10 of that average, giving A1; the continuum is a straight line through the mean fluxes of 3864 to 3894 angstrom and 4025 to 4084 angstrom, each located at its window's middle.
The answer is 0.25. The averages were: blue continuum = 5.95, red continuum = 10.9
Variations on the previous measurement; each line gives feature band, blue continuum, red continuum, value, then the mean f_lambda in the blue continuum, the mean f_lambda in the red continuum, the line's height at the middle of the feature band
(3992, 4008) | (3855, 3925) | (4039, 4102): -0.18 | 6.59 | 11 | 9.29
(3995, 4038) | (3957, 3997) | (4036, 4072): -0.19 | 7.97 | 11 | 9.54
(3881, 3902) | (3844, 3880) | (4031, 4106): -0.05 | 5.57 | 11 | 6.35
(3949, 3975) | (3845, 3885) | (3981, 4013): 0.41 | 5.59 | 10.7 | 9.37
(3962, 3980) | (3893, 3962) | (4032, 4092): 0.37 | 6.8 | 11.1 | 8.18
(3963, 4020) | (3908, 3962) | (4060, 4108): -0.13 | 6.61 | 10.9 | 8.23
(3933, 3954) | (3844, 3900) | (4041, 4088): 0.29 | 5.92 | 10.9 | 7.77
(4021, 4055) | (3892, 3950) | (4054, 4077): -0.17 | 6.62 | 10.5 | 9.77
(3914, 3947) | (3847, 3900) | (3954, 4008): 0.24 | 5.94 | 8.59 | 7.34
